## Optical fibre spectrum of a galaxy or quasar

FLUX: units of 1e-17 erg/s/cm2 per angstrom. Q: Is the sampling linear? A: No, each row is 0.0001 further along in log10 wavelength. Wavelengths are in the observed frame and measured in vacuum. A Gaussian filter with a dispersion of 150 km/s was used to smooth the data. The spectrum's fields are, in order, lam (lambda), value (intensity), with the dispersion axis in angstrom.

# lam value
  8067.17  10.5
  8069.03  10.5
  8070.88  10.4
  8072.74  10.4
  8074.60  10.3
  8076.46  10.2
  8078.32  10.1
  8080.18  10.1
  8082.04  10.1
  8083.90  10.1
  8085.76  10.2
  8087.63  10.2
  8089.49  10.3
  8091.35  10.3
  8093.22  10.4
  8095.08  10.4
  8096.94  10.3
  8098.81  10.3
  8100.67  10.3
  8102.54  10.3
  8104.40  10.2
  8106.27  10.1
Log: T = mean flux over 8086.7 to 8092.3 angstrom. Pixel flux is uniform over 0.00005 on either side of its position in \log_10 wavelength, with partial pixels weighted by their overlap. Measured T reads 10.3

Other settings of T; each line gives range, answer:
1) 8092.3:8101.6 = 10.3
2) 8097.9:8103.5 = 10.3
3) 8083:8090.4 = 10.2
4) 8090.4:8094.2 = 10.4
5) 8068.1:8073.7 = 10.4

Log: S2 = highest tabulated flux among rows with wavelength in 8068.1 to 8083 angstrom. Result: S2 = 10.5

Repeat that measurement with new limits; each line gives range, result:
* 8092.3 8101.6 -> 10.4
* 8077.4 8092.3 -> 10.3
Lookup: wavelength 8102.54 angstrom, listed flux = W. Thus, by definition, 10.3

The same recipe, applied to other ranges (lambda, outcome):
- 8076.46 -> 10.2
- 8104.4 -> 10.2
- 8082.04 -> 10.1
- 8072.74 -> 10.4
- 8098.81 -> 10.3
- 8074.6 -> 10.3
